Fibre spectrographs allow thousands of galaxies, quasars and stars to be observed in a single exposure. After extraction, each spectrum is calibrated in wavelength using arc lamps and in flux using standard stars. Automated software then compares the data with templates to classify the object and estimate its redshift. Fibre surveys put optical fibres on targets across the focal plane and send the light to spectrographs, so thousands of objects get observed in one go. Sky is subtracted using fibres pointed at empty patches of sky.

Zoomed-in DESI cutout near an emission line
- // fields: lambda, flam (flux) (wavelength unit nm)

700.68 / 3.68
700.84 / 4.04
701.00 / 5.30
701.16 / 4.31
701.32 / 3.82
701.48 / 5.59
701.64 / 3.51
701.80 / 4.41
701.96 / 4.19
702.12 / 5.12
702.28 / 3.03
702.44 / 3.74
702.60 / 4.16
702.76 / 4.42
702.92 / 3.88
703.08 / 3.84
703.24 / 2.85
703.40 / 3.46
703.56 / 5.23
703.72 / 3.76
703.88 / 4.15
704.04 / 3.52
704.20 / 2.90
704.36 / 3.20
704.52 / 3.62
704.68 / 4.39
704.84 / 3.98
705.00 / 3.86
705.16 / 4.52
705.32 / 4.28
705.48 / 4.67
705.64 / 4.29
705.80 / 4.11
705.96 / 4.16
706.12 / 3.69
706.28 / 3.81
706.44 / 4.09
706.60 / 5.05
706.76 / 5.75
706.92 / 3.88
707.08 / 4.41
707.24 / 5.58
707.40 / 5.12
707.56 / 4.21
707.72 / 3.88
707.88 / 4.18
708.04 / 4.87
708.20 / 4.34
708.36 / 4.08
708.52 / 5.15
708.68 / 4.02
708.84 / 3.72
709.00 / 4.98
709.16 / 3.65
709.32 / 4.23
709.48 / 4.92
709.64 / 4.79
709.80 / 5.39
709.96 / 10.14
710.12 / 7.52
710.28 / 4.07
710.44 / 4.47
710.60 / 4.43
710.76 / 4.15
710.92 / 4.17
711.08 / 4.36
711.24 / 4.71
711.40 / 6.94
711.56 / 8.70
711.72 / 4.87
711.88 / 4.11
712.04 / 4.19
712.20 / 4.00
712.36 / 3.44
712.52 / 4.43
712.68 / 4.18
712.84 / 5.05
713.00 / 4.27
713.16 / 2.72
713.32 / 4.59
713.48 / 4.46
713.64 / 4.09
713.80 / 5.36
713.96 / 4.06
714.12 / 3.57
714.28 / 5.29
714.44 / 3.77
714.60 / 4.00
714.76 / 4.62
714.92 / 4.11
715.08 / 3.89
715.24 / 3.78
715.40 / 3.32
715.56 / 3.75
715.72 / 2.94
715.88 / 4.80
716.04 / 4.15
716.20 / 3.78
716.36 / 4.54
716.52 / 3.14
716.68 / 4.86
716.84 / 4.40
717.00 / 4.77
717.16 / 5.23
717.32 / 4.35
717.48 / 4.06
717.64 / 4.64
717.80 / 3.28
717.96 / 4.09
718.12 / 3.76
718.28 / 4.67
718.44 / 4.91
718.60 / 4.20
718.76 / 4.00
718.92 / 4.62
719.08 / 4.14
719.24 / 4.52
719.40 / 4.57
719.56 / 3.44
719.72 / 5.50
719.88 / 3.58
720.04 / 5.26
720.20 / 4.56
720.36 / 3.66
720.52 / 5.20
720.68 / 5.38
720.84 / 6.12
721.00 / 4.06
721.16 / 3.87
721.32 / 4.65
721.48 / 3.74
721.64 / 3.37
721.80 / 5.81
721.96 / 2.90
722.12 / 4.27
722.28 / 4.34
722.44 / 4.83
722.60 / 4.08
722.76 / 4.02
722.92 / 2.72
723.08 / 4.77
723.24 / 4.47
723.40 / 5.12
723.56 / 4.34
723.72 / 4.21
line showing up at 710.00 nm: [S II] 6716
